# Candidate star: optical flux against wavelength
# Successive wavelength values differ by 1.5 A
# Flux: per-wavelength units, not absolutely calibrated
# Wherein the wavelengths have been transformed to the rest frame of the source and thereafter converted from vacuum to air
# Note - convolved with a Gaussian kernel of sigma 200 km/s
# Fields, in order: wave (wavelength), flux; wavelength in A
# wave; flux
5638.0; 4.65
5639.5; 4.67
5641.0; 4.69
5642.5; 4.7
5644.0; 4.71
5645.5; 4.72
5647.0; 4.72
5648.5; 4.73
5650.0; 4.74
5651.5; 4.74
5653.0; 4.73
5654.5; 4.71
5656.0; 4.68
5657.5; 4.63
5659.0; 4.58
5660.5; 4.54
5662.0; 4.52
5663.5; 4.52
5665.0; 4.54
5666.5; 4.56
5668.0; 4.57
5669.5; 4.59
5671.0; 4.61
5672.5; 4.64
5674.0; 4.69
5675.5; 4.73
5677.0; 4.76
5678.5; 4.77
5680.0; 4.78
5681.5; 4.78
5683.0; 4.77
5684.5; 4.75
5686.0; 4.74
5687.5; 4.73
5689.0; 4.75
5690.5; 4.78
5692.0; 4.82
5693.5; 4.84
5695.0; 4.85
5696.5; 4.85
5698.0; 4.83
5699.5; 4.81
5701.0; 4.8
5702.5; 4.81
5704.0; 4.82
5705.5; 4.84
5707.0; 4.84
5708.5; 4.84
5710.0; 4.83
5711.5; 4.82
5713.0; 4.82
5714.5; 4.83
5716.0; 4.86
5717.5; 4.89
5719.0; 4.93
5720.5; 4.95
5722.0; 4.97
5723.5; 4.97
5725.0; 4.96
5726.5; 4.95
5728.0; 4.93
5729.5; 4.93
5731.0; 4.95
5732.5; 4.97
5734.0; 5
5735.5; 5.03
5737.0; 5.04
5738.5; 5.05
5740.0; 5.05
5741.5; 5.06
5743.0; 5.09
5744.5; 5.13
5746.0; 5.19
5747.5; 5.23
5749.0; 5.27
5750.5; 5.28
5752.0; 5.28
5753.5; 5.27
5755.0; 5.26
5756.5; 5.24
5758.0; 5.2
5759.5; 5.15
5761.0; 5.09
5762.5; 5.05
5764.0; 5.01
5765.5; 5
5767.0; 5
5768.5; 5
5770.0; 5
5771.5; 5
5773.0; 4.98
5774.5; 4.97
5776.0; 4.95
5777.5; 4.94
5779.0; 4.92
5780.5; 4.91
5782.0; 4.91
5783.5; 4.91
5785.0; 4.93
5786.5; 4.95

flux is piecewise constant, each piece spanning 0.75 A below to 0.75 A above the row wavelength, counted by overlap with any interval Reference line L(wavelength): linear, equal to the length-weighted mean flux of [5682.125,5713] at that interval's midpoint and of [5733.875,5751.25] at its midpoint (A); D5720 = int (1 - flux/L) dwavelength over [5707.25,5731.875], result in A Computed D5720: 0.3 A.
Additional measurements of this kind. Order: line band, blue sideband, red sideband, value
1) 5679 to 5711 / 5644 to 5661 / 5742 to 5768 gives 0.5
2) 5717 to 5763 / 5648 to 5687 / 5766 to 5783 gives -2.0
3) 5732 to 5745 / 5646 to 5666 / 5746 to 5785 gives -0.2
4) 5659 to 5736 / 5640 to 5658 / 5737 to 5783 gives 1.2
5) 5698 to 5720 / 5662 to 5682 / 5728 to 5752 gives 0.2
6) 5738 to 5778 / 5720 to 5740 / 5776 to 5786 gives -1.2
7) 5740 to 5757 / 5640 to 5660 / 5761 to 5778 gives -0.9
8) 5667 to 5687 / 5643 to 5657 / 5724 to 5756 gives 0.5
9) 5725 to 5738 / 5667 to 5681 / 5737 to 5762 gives 0.2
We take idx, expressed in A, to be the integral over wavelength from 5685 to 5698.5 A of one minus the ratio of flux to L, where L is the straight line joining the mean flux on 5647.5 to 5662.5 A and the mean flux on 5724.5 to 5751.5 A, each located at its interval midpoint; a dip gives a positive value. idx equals 0.1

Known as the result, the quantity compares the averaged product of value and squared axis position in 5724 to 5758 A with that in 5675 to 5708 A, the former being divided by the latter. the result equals 1.1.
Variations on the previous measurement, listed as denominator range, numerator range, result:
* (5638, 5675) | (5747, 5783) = 1.13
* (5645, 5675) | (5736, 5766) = 1.15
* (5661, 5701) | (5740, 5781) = 1.11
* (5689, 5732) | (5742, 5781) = 1.07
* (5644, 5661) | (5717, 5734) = 1.08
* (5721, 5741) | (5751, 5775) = 1.03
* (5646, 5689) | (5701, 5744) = 1.07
